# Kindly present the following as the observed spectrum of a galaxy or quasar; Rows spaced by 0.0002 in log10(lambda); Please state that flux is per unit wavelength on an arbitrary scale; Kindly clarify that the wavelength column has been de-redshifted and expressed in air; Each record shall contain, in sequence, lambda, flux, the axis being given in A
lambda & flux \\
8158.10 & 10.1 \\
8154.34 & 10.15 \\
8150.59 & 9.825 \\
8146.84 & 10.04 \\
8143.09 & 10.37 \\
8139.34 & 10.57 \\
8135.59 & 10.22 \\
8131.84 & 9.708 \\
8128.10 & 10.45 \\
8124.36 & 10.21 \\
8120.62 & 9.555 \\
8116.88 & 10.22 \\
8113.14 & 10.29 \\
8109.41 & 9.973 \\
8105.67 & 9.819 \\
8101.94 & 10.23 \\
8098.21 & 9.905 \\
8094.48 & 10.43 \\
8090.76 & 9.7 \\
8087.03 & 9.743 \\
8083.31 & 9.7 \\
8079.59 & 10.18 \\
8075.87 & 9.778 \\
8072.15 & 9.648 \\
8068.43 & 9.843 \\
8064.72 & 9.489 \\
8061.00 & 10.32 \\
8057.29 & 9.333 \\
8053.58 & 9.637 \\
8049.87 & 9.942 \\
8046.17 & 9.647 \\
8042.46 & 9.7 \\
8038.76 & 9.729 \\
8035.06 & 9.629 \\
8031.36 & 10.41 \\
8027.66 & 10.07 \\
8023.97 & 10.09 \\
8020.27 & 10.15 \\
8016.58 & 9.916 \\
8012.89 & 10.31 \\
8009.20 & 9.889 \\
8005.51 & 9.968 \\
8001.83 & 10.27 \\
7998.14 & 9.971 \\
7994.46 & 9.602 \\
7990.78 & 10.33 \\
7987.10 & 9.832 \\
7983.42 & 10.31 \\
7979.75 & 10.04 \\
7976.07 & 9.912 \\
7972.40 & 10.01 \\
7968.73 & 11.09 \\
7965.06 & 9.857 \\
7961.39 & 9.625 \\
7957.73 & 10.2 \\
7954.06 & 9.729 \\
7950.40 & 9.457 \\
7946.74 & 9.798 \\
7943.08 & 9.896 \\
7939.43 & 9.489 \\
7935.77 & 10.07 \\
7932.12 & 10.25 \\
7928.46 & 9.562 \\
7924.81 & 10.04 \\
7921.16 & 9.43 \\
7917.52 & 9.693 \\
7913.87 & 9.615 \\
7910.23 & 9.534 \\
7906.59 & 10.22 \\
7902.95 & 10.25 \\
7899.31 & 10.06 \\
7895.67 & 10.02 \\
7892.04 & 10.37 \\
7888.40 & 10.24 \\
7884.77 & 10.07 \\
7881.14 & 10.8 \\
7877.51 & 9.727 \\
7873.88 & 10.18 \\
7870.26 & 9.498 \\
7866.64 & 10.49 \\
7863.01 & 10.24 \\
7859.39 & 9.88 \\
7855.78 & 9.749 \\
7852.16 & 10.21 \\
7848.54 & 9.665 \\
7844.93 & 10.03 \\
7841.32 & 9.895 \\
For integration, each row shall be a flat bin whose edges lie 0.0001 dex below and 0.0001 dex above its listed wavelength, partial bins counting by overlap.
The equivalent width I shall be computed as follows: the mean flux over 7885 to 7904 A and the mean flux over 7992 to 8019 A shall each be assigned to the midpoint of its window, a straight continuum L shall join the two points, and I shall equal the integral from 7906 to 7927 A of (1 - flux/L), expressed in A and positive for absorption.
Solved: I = 0.9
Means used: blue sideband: 10.2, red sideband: 10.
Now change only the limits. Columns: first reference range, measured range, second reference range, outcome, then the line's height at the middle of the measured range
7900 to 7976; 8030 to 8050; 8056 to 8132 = 0.2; 9.92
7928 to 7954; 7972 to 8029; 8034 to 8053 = -1.7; 9.76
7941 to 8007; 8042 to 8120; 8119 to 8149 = 1.6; 10.1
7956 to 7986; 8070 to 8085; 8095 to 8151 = 0.4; 10.1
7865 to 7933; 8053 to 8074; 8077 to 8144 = 0.7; 10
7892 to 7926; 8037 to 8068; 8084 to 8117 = 0.8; 9.98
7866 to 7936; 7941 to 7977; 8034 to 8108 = -0.1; 9.94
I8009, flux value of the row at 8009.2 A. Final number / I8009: 9.889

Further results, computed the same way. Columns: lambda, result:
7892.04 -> 10.37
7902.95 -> 10.25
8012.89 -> 10.31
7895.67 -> 10.02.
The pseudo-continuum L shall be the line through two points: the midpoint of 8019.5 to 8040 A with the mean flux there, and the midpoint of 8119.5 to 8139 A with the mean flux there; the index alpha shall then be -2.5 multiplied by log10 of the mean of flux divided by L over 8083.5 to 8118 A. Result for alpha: 0.01 mag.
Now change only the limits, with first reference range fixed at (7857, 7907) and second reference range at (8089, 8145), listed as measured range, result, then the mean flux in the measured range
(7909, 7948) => 0.04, 9.77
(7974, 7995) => 0.01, 10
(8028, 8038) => 0.01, 9.99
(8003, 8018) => 0.01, 10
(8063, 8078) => 0.05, 9.7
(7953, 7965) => 0.03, 9.86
